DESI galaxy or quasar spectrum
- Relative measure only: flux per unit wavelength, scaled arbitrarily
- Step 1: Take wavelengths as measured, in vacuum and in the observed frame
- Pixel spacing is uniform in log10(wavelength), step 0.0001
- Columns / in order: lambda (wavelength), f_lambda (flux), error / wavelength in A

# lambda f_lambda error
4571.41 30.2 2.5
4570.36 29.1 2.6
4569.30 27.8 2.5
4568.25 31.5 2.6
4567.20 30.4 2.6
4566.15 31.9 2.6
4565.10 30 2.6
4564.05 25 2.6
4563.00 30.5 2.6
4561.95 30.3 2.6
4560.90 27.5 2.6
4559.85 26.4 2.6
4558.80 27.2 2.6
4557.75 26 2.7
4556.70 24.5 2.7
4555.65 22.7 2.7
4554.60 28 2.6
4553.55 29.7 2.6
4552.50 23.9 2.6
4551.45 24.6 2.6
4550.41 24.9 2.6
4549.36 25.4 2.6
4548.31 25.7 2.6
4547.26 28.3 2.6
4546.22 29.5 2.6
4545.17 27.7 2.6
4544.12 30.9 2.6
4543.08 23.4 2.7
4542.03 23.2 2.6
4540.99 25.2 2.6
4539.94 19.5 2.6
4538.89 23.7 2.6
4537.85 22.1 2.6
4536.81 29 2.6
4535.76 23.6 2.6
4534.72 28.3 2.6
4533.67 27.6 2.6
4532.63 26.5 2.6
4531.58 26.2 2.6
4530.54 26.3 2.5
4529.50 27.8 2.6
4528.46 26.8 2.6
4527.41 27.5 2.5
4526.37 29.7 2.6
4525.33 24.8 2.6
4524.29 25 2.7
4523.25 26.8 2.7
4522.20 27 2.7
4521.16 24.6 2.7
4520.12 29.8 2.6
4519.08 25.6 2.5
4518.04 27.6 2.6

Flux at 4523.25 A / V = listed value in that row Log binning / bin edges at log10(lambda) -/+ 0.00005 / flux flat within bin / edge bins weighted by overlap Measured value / 26.8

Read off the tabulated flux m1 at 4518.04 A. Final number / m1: 27.6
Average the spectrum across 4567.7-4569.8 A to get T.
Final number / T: 29.7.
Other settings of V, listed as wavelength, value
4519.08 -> 25.6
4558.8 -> 27.2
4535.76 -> 23.6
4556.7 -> 24.5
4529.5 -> 27.8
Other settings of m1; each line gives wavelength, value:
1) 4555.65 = 22.7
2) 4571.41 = 30.2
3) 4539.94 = 19.5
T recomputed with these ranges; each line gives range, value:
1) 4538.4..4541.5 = 22.7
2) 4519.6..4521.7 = 27.2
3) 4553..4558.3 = 26.1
